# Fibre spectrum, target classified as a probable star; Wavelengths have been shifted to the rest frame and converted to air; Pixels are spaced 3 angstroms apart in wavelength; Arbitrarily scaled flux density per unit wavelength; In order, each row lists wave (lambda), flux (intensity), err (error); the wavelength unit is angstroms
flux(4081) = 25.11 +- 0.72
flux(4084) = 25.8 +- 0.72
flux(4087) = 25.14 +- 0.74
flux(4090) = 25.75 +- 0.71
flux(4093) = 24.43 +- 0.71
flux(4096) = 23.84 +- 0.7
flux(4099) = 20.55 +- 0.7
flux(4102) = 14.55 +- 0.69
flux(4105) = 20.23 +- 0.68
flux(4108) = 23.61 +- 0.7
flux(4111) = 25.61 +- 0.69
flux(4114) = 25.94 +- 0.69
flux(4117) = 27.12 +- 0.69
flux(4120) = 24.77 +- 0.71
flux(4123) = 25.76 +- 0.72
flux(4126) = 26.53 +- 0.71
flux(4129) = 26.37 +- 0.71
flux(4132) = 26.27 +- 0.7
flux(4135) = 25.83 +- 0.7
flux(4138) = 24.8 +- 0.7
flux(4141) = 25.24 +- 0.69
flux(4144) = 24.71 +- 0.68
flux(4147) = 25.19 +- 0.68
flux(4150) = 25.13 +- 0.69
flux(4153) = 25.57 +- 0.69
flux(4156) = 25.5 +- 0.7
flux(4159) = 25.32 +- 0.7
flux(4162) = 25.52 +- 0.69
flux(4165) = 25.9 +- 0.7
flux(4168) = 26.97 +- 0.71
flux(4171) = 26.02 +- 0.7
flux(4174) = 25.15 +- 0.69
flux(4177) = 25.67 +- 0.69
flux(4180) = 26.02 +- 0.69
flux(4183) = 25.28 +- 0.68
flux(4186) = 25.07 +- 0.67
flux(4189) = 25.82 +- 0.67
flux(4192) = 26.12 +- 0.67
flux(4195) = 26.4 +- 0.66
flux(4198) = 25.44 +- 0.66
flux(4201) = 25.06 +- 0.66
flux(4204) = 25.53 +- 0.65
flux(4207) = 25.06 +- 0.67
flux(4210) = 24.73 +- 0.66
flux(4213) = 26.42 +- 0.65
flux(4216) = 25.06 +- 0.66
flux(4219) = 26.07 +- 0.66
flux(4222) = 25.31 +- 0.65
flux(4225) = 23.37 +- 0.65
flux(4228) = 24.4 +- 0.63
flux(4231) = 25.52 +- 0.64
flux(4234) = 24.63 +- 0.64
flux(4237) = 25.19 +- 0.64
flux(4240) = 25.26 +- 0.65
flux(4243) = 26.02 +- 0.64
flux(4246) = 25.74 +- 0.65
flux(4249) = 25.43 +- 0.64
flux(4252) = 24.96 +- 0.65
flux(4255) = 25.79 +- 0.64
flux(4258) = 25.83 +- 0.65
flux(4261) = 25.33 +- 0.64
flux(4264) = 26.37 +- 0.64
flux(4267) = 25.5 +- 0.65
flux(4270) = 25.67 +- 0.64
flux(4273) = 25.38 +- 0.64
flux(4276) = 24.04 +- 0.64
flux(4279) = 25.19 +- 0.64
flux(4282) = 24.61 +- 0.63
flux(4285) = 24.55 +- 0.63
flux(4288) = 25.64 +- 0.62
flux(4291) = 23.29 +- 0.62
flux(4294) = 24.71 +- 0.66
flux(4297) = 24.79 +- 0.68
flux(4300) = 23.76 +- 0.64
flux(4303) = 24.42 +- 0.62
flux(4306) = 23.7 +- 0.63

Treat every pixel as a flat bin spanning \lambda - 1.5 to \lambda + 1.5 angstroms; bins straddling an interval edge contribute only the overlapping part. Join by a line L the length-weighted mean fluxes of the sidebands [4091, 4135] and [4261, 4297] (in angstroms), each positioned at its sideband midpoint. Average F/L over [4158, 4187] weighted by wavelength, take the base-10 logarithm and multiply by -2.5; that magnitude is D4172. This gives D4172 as -0.06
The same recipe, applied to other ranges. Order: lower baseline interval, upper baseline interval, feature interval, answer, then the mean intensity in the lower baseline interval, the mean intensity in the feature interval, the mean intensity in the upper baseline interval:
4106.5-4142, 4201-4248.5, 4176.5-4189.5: -0.01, 25.7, 25.5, 25.2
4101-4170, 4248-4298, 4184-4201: -0.03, 25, 25.7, 25.1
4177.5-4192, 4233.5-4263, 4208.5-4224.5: 0.01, 25.6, 25.4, 25.5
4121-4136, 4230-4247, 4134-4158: 0.03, 26.1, 25.2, 25.4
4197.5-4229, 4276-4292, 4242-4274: -0.04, 25.1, 25.6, 24.6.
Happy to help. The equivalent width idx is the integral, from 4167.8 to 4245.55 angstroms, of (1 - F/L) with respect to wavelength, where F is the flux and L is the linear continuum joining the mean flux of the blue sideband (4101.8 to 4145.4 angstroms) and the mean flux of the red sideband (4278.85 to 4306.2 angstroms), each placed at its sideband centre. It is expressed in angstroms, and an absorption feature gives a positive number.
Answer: -2.5 angstroms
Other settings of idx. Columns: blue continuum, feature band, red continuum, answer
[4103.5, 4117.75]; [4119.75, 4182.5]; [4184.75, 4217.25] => -1.9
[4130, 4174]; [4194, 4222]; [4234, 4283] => 0.0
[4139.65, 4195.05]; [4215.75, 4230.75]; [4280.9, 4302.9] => 0.1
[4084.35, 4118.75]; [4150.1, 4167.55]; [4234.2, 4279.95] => -1.0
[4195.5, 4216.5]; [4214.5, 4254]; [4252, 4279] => 0.4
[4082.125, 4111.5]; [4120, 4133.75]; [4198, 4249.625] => -1.5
